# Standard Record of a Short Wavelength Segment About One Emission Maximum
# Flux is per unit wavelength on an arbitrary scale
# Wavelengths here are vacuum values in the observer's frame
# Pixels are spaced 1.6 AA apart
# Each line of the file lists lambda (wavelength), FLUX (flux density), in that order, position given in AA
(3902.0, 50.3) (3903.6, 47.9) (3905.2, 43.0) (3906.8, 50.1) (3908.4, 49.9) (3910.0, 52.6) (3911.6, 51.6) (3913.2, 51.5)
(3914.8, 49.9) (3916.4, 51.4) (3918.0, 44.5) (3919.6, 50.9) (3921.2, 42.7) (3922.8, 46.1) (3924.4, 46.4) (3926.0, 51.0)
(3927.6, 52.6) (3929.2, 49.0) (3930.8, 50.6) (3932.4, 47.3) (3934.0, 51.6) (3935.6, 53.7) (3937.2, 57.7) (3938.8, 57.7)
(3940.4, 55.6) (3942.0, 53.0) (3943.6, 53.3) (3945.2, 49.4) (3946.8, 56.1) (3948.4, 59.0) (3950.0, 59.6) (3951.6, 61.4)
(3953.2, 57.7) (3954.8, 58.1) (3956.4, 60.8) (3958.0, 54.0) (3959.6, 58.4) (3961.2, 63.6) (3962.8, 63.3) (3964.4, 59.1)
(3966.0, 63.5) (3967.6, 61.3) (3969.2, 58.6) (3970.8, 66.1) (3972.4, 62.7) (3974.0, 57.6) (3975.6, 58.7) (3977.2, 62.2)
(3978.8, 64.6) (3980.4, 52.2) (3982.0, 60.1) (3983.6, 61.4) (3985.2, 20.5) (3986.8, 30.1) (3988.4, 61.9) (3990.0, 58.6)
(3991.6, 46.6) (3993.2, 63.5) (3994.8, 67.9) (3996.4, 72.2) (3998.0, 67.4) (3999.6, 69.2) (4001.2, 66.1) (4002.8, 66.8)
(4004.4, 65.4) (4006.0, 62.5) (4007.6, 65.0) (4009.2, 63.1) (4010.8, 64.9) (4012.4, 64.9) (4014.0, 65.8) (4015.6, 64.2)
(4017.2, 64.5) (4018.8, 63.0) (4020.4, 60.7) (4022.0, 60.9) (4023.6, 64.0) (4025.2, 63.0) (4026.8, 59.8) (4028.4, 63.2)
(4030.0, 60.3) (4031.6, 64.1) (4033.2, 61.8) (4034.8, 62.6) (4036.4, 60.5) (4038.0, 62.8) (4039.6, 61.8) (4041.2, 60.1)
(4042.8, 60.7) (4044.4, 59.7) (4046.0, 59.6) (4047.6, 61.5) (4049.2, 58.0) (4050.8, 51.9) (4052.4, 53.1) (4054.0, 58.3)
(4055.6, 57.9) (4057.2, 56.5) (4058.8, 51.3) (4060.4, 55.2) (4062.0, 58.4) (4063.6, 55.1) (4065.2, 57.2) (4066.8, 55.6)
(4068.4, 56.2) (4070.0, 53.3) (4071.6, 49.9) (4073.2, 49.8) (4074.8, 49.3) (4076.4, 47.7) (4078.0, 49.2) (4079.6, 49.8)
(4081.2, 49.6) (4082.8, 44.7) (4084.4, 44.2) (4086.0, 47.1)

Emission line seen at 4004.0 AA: Ly-alpha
